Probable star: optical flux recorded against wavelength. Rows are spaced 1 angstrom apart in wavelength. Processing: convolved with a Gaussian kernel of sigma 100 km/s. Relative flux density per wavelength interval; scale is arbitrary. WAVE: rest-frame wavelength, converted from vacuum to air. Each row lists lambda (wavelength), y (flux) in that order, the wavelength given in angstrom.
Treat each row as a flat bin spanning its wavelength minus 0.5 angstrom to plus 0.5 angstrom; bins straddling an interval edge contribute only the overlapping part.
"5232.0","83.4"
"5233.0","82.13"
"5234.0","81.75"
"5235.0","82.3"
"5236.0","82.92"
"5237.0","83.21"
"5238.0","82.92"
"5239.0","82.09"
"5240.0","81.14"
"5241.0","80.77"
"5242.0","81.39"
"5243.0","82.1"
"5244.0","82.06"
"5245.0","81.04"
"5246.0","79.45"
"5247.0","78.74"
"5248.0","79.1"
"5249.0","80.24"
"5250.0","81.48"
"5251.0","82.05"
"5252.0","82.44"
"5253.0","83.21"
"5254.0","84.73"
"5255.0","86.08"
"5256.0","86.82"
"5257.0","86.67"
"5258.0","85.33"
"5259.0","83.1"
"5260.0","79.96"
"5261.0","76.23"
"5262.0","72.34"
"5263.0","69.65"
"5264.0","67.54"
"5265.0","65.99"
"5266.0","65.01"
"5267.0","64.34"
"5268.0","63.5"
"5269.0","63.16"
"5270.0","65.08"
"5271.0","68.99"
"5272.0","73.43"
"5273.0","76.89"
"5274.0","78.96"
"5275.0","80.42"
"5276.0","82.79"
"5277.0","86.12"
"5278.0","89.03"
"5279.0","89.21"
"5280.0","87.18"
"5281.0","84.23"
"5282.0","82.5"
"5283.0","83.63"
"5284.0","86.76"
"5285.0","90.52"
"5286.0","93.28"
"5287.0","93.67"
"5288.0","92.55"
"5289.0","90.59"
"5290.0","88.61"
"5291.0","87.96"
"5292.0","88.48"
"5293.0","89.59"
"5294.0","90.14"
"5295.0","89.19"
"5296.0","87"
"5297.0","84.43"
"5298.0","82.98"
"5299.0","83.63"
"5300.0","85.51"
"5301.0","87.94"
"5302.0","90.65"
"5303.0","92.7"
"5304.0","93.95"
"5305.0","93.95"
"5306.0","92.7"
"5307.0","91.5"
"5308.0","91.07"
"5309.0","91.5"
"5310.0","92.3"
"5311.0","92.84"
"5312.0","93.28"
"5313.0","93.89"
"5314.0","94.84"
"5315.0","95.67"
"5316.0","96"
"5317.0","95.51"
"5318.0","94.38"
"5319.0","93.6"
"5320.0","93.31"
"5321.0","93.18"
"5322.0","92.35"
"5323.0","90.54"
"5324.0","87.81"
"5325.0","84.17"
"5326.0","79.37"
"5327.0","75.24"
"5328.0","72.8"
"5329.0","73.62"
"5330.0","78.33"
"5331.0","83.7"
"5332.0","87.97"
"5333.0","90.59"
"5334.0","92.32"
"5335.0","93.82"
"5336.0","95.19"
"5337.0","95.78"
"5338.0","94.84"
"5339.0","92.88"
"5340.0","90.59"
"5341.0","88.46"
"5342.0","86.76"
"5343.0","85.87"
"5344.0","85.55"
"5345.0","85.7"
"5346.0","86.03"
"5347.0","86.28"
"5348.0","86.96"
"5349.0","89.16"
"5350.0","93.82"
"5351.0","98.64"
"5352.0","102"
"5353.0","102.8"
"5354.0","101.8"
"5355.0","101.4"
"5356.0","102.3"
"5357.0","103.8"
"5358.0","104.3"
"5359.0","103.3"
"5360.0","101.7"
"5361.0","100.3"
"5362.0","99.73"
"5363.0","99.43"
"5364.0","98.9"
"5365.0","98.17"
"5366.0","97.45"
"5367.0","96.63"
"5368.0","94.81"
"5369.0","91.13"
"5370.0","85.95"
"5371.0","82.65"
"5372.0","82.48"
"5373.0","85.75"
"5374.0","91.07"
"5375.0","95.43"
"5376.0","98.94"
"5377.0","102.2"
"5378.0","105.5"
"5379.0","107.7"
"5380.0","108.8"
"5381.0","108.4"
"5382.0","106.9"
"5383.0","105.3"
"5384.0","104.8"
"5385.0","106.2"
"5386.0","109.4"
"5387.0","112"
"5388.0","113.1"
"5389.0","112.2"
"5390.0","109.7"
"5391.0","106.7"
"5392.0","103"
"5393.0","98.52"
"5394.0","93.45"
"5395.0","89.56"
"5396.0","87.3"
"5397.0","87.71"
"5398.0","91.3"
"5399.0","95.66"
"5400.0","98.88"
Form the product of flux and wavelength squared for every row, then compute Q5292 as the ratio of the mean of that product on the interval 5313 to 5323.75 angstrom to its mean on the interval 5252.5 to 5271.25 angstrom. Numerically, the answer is 1.3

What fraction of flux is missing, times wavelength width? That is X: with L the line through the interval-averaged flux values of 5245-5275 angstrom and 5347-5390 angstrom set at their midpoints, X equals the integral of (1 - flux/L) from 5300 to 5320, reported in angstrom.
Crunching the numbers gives -1.3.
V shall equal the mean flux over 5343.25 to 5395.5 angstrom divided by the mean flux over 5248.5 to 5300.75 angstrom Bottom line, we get 1.21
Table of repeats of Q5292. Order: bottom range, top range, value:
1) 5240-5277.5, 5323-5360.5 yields 1.21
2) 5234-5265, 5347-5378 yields 1.25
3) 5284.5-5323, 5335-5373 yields 1.05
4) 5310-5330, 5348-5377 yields 1.10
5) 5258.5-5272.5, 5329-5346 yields 1.30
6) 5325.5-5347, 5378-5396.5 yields 1.23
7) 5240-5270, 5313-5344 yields 1.18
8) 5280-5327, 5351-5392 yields 1.15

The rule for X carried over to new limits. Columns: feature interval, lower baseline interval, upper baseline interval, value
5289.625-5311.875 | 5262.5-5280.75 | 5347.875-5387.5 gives -2.06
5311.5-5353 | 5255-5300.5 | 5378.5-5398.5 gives 1.06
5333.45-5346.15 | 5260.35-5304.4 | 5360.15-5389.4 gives 0.37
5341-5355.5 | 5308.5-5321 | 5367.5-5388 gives 0.71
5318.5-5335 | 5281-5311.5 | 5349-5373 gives 1.27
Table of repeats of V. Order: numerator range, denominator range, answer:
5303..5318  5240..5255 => 1.15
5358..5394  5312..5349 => 1.13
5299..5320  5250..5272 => 1.23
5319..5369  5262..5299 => 1.14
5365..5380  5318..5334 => 1.11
